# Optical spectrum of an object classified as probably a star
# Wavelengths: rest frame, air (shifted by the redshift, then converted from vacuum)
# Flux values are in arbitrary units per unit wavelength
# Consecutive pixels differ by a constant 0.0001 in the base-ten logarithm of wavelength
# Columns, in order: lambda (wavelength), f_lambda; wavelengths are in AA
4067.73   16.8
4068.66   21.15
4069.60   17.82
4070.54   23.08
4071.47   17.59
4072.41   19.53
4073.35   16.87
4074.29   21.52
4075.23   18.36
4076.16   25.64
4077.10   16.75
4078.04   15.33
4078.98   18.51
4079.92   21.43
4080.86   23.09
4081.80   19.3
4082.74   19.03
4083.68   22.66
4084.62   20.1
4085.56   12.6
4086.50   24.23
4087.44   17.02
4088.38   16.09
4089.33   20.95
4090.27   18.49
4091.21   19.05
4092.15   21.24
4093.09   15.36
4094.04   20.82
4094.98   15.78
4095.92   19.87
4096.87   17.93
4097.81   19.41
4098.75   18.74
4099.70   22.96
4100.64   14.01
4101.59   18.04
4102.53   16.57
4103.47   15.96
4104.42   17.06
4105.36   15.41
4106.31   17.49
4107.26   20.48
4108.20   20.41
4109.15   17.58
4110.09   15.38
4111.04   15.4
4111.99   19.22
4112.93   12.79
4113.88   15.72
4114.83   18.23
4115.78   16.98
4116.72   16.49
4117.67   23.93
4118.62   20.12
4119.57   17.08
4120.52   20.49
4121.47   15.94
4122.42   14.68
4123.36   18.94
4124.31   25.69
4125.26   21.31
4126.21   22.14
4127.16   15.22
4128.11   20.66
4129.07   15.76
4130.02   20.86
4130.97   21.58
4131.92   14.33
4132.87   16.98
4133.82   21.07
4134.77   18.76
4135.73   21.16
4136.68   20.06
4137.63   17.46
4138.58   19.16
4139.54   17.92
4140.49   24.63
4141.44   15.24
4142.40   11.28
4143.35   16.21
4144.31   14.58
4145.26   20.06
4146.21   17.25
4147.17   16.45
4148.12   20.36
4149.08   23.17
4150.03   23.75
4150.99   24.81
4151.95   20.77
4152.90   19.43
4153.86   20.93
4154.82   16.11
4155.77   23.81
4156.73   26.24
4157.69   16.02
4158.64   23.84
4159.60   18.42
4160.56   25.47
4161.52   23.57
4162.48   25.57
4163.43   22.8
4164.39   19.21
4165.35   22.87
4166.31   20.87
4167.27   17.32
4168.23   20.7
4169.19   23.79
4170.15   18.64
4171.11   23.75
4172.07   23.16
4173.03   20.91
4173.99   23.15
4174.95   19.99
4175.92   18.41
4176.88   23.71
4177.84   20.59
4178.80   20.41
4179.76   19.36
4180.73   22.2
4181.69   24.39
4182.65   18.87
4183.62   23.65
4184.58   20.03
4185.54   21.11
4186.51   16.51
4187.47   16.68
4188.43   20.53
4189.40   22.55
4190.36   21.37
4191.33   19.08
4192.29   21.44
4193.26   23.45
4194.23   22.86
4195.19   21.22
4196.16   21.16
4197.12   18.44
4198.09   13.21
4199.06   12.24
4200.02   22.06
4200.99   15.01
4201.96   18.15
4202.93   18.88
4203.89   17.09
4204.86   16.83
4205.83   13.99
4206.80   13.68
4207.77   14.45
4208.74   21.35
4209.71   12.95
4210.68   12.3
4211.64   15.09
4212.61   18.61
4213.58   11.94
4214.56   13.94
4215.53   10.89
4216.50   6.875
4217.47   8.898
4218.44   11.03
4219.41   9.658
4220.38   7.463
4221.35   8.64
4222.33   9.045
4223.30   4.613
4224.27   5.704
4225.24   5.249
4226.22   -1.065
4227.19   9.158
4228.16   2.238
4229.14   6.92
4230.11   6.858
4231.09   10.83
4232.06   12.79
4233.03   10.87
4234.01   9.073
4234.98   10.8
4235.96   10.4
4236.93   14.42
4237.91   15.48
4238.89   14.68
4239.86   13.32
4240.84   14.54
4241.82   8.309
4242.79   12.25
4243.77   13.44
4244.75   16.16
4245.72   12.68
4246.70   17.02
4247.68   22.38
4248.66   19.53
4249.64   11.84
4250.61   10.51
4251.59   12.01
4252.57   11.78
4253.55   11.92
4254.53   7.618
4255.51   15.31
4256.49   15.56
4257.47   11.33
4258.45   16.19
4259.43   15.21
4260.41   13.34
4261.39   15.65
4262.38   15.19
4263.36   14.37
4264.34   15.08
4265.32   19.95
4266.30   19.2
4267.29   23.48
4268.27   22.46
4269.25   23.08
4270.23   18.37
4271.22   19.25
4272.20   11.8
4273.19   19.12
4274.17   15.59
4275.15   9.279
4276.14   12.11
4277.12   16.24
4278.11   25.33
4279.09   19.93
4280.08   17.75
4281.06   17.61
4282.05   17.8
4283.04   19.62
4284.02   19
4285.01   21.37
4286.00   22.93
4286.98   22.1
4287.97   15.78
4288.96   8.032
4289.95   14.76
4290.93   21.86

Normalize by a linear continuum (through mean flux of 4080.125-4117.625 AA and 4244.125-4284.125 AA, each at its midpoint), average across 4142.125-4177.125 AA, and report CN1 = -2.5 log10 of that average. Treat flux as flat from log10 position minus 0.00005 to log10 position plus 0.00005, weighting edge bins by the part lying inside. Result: -0.19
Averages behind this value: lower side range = 18.2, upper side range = 16.3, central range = 20.8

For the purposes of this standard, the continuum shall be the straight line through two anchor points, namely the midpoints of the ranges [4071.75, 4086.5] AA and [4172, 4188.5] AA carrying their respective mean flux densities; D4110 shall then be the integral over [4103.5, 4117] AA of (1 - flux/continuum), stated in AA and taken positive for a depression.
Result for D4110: 1.9 AA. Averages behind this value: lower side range 19.5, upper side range 20.7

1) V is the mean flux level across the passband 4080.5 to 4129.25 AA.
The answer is 18.5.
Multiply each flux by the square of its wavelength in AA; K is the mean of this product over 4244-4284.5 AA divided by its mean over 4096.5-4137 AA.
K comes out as 0.95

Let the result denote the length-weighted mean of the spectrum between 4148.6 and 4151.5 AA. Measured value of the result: 23.8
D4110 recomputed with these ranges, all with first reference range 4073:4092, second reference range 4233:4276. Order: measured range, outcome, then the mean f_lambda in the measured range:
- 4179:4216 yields -3.97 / 18.1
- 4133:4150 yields -0.77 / 18.6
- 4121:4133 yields -0.41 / 18.8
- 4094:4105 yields 0.57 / 18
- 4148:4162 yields -3.49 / 21.8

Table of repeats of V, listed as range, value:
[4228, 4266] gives 13.2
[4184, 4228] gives 14.7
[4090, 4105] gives 18.2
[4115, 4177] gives 20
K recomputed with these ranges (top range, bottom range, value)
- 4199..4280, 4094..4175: 0.74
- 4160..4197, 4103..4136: 1.20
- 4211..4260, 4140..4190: 0.57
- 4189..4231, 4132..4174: 0.68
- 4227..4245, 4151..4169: 0.54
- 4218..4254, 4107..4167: 0.59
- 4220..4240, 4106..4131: 0.51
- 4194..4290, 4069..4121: 0.83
